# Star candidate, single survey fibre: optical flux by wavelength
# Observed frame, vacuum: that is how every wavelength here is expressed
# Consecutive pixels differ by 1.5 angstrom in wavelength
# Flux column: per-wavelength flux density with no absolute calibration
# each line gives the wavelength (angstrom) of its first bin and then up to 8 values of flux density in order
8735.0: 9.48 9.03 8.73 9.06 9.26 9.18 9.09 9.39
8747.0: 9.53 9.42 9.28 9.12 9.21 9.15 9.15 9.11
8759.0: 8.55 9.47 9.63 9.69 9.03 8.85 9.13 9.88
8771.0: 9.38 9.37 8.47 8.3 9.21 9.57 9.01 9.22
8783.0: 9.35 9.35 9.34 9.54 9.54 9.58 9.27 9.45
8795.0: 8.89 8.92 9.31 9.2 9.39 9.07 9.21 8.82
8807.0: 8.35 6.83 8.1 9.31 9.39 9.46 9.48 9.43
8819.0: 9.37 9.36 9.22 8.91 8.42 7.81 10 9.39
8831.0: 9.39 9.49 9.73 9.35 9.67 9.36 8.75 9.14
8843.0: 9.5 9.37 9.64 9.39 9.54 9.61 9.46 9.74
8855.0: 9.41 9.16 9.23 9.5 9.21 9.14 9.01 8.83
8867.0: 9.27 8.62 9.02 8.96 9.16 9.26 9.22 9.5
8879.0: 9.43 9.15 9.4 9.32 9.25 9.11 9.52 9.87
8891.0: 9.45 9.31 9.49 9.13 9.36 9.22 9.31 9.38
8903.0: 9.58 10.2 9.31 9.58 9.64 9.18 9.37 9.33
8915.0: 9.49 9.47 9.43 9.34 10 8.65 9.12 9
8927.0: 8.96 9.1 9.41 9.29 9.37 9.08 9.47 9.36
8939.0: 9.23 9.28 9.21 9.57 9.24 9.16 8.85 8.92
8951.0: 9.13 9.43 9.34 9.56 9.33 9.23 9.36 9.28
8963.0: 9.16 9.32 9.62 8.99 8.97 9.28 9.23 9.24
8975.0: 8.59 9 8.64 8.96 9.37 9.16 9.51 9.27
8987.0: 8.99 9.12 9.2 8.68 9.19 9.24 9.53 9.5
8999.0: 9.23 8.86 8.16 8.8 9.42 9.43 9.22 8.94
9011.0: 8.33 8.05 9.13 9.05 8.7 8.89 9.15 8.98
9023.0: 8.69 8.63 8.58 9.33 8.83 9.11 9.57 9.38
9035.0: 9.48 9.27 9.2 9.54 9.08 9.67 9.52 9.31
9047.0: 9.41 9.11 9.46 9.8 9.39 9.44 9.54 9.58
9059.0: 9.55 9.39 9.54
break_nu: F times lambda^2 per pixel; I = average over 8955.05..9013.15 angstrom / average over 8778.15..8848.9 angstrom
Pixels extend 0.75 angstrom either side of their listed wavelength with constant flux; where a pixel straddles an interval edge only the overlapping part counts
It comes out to 1.0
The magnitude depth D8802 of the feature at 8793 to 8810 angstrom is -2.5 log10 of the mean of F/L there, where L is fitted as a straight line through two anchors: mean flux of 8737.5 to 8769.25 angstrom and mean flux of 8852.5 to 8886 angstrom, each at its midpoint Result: 0.05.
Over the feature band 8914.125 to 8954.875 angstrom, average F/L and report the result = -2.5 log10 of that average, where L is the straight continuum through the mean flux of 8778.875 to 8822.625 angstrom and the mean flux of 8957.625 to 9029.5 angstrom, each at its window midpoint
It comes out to -0.02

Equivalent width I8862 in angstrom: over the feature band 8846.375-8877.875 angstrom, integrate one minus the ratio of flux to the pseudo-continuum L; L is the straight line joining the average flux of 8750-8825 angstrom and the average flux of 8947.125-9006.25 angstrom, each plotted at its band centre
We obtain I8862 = -0.4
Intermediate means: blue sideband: 9.14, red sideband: 9.15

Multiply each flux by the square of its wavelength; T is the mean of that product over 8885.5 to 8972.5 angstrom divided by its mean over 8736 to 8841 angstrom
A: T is 1.1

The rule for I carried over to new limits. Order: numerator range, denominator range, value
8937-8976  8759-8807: 1.04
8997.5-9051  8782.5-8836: 1.04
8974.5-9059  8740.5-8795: 1.04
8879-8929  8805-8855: 1.04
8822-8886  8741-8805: 1.02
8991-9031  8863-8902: 1.00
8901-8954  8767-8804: 1.04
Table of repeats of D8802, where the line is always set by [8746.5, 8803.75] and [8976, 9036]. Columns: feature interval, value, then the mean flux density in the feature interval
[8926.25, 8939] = -0.019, 9.25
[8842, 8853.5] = -0.039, 9.51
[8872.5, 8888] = -0.018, 9.29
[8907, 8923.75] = -0.033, 9.4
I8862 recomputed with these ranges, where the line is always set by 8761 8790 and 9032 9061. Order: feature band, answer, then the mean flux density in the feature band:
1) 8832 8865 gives -0.2 angstrom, 9.38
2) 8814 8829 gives 0.2 angstrom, 9.14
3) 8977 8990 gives 0.4 angstrom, 9.13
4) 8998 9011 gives 0.6 angstrom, 8.98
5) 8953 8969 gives 0.1 angstrom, 9.3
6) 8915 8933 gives 0.2 angstrom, 9.27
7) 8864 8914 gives 0.1 angstrom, 9.32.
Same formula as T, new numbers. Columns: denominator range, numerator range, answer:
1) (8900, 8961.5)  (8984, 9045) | 0.99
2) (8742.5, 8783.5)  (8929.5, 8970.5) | 1.05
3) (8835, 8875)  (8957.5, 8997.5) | 1.02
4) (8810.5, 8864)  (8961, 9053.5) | 1.02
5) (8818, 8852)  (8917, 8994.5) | 1.02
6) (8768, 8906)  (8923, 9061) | 1.03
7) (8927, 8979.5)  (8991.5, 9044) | 1.00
